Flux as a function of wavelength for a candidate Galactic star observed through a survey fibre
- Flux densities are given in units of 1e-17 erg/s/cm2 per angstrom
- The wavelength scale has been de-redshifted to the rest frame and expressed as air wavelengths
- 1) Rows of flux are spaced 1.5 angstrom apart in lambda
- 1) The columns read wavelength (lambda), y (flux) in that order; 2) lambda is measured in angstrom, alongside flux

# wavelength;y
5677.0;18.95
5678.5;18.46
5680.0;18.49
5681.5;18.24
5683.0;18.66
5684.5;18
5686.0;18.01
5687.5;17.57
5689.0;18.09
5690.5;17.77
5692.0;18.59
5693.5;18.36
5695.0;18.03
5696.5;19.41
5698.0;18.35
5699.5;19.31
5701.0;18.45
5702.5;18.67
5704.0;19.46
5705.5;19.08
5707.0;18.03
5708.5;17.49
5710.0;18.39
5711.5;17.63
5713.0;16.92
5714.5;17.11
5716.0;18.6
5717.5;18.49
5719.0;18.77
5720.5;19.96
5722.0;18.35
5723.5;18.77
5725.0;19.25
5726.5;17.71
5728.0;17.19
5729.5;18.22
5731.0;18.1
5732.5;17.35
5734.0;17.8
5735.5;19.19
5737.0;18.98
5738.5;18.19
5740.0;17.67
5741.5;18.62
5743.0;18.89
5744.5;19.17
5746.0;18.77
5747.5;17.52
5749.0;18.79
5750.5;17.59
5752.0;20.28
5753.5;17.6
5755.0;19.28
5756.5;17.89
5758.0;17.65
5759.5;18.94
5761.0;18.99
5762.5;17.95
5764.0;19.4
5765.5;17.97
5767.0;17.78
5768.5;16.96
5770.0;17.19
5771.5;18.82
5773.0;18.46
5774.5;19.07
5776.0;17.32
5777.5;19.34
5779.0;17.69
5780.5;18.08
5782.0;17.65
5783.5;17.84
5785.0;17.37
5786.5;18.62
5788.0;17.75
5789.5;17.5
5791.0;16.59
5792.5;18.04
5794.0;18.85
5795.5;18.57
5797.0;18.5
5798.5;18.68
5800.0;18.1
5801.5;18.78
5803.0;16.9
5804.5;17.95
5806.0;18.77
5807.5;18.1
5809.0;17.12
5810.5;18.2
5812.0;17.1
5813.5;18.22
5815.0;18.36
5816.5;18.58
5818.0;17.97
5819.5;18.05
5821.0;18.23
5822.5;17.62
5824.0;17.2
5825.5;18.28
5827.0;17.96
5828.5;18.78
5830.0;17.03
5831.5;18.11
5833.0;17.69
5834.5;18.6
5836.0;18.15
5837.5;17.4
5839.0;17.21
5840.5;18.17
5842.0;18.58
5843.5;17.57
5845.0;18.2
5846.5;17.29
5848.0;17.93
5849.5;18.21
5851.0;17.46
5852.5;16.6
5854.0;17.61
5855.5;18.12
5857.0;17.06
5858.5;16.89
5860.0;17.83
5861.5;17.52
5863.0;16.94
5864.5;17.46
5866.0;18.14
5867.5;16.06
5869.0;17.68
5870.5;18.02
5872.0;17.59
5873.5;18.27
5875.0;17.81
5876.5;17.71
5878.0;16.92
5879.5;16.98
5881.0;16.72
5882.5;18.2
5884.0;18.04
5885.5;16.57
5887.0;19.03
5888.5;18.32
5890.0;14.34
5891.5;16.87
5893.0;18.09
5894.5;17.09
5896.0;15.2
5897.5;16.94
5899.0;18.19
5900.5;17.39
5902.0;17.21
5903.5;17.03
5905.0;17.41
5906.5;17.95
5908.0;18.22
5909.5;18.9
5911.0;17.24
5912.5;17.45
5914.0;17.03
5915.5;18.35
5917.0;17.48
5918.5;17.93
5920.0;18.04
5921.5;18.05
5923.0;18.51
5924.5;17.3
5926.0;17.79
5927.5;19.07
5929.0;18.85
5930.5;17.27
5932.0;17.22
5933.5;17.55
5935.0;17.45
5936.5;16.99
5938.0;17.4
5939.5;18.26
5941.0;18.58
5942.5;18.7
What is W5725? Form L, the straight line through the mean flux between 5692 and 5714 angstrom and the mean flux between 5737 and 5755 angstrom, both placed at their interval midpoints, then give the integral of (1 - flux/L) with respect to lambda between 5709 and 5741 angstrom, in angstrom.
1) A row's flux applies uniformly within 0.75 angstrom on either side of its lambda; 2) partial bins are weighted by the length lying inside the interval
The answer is 0.41 angstrom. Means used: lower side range 18.4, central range 18.2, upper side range 18.5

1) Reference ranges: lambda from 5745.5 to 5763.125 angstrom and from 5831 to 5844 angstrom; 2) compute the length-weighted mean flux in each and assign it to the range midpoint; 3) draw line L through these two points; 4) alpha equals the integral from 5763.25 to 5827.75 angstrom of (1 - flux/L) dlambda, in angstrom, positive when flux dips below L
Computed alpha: 0.6 angstrom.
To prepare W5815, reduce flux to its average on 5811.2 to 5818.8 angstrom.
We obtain 18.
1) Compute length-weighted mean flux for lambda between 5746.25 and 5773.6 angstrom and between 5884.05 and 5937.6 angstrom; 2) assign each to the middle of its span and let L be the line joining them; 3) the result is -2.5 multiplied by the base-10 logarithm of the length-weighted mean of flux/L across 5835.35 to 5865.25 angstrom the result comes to 0.015 mag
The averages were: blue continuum 18.3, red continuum 17.6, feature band 17.6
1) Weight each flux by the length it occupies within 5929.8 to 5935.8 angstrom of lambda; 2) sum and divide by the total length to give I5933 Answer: 17.4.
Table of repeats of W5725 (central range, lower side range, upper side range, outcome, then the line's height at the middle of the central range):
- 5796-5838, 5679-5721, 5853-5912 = -0.6 angstrom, 17.8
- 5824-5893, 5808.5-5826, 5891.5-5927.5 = 0.7 angstrom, 17.8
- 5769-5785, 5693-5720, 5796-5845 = 0.0 angstrom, 18.1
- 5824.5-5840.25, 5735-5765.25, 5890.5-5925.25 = 0.1 angstrom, 18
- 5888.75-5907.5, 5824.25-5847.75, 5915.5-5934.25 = 0.9 angstrom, 17.9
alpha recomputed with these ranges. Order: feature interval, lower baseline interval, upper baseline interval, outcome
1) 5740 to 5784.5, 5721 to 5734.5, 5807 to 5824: -0.7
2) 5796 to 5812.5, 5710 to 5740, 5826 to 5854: -0.1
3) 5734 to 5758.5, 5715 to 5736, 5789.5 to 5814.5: -0.3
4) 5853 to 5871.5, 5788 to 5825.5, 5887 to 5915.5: 0.2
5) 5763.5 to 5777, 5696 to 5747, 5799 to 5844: 0.1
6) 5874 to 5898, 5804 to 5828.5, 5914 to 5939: 0.9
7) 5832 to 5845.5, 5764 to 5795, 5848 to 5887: -0.2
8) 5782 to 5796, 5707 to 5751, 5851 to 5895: 0.0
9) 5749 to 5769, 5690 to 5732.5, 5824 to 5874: -0.3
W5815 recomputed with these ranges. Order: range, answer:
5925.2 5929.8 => 18.5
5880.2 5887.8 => 17.7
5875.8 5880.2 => 17.2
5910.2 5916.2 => 17.5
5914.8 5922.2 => 18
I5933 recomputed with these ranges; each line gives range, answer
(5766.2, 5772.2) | 17.7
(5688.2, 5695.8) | 18.2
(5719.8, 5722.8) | 19.1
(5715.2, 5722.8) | 18.8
